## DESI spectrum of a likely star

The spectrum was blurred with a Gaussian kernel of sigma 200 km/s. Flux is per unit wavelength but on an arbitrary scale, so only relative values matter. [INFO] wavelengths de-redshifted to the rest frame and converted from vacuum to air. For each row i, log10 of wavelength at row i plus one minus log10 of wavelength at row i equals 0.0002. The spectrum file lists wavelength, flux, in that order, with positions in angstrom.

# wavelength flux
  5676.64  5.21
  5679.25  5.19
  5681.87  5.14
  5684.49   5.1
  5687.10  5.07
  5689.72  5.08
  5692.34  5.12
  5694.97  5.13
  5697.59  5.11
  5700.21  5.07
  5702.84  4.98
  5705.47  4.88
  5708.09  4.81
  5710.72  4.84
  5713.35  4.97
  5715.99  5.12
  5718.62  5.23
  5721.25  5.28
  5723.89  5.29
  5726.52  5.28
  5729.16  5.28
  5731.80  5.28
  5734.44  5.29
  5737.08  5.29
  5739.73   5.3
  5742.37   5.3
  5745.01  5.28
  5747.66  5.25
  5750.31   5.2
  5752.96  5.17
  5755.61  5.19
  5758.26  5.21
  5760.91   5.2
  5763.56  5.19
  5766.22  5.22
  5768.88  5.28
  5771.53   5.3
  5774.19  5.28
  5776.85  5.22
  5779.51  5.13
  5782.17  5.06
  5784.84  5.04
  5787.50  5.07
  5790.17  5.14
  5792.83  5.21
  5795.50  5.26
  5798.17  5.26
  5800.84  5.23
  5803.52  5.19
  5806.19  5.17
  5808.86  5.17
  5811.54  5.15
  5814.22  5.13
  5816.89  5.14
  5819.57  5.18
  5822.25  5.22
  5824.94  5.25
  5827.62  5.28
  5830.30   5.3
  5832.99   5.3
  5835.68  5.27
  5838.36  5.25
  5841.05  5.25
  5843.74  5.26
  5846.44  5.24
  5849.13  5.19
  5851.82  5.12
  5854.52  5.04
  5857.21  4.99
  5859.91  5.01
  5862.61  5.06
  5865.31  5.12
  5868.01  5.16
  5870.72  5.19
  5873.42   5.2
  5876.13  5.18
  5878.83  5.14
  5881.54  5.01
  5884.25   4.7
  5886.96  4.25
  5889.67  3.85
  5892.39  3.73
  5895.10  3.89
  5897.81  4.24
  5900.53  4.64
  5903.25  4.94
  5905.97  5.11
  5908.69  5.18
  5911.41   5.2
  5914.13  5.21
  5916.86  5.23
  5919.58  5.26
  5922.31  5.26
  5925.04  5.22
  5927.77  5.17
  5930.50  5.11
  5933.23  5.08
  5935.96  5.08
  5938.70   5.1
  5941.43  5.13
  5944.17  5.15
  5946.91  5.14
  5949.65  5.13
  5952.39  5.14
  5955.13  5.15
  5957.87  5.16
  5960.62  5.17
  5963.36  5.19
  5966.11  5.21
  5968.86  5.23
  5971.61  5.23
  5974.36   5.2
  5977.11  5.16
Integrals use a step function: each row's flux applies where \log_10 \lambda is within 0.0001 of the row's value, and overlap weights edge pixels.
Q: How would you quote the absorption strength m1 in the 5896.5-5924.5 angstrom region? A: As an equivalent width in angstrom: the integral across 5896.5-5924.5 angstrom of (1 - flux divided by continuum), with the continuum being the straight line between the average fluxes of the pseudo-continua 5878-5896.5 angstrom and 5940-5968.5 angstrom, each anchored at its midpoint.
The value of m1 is -2.4 angstrom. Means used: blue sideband 4.34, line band 5.03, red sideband 5.16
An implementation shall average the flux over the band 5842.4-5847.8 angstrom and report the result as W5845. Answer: 5.24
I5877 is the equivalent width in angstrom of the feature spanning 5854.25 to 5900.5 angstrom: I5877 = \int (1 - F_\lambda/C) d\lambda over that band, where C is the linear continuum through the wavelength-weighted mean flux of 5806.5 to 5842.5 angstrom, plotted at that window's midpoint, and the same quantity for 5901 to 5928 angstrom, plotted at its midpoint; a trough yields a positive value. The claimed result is 4.0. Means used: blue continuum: 5.22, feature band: 4.74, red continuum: 5.16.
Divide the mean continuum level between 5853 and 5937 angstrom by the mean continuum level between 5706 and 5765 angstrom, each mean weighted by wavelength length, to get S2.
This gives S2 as 0.9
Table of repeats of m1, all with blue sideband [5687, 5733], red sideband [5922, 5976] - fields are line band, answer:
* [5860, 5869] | 0.1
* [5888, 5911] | 3.0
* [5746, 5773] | -0.6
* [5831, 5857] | -0.4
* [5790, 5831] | -0.6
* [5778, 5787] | 0.1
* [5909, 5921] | -0.2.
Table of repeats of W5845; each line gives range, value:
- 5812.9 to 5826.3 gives 5.19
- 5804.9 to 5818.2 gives 5.15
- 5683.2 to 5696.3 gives 5.1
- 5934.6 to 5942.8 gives 5.1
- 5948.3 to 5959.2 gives 5.15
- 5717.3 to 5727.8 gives 5.27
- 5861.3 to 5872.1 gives 5.13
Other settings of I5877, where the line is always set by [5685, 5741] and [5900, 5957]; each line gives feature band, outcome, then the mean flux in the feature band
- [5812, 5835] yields -0.42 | 5.22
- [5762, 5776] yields -0.33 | 5.25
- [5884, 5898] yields 2.95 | 4.05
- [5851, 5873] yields 0.18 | 5.09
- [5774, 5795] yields -0.05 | 5.14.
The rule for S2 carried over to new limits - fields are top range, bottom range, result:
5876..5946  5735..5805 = 0.94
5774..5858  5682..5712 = 1.03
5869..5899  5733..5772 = 0.88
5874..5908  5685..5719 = 0.91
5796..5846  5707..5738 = 1.01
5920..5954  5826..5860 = 0.99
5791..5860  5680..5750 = 1.01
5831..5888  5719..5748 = 0.96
